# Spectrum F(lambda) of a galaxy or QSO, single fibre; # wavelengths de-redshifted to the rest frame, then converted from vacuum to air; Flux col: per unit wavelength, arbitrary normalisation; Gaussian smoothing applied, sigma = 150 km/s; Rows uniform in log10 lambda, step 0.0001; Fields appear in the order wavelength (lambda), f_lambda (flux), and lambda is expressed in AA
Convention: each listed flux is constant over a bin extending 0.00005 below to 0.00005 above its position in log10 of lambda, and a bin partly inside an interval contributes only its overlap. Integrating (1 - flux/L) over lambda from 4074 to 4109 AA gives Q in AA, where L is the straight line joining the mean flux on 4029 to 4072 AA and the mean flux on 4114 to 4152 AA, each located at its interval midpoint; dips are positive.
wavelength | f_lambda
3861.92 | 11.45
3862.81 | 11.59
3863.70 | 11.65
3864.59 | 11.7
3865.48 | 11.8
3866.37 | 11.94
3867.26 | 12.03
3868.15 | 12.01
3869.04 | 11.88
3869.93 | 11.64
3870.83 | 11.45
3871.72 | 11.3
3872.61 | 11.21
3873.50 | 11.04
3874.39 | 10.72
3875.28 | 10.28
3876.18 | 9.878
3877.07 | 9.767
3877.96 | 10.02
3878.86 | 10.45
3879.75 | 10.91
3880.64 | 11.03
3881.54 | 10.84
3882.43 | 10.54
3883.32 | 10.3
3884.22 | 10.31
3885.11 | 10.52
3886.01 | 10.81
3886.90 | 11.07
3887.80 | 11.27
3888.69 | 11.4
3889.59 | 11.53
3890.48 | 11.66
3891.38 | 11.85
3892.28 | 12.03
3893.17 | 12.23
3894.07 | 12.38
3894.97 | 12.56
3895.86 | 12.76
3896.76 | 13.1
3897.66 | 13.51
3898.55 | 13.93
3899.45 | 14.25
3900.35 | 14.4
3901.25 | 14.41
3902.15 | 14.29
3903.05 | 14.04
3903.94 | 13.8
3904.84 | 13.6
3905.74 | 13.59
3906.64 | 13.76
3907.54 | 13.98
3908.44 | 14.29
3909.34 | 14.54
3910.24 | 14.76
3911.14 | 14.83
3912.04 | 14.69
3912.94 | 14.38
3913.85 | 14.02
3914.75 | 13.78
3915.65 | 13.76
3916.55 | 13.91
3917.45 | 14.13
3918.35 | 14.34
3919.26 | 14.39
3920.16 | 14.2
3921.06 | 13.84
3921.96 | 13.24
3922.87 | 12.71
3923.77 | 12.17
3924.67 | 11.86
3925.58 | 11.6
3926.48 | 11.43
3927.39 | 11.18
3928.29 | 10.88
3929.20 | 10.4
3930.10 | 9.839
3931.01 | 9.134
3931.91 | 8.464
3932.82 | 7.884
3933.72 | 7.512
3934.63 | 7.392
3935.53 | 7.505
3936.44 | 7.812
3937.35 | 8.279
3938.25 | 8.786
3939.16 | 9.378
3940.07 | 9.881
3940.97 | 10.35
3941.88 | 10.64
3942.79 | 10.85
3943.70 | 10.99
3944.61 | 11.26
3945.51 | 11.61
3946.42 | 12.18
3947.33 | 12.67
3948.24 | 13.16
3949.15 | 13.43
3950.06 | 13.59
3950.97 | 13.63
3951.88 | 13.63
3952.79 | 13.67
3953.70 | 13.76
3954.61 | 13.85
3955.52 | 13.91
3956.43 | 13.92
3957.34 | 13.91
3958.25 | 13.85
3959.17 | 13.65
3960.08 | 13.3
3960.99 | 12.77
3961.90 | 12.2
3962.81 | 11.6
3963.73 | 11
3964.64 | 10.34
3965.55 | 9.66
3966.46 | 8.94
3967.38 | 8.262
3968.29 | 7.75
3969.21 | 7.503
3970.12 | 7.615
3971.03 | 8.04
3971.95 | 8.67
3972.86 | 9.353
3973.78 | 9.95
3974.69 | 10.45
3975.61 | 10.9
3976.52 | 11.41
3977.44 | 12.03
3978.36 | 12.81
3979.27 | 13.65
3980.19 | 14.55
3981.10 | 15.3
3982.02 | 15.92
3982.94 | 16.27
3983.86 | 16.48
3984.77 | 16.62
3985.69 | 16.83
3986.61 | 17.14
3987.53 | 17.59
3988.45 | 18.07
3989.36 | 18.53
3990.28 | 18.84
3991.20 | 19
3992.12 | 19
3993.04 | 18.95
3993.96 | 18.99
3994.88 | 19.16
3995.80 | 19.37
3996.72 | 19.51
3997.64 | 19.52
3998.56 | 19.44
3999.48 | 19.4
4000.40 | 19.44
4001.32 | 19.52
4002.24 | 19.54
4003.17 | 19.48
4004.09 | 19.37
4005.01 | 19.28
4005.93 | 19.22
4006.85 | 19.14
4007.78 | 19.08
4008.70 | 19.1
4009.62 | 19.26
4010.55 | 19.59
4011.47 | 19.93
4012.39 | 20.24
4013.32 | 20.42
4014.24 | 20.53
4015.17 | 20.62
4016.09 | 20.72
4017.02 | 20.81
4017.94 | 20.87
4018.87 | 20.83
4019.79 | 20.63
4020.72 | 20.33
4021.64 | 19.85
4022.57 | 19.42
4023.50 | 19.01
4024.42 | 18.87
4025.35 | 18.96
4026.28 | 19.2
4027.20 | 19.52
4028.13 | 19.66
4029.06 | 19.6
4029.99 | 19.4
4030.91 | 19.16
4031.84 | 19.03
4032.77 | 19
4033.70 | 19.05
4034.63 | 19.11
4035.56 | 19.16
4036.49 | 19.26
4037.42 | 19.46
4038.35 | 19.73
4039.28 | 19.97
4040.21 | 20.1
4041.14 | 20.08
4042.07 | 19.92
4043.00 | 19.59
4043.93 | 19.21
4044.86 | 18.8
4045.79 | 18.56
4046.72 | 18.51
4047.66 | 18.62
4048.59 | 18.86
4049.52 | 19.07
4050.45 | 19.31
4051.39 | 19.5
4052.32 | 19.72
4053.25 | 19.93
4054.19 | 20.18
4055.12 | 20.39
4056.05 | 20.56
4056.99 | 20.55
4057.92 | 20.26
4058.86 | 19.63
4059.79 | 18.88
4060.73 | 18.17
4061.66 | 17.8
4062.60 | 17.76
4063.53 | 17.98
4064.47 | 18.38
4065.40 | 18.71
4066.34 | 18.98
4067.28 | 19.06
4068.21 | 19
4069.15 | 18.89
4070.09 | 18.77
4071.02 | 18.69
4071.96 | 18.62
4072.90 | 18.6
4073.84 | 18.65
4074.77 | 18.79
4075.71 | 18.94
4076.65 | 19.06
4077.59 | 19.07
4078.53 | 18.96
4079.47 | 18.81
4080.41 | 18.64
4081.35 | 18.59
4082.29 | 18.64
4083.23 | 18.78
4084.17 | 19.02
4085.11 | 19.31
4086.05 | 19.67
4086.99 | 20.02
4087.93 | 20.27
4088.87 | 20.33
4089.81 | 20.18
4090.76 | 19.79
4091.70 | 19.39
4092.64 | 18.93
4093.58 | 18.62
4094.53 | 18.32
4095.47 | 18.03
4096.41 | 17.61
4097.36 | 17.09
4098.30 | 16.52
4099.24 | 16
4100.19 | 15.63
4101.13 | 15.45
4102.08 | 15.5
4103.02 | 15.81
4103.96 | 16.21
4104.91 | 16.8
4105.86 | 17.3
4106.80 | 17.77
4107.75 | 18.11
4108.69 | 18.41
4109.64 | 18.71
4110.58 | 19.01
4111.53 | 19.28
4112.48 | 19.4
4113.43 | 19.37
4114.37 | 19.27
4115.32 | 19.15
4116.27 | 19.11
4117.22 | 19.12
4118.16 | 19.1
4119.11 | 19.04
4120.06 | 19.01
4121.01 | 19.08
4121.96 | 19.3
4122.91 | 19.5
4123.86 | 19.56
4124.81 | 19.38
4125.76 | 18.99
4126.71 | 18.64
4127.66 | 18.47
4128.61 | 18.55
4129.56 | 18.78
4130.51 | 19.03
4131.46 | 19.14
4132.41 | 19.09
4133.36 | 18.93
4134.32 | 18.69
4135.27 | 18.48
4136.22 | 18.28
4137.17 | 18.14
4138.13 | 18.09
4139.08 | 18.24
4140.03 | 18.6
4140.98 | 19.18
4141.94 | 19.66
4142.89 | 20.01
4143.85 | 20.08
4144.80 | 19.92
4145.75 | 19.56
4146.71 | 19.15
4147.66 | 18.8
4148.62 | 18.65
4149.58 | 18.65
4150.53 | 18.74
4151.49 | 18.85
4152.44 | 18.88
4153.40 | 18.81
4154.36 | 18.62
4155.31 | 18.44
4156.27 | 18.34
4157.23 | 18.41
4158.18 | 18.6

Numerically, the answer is 1.6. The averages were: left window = 19.2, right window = 19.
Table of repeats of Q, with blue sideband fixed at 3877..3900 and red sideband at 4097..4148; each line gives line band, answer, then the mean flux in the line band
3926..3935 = 2.4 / 9.44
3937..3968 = 3.8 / 11.8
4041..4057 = -3.1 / 19.5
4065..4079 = -1.5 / 18.8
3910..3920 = -1.5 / 14.3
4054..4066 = -1.8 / 19.2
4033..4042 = -2.0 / 19.5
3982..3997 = -3.6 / 18.1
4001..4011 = -2.8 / 19.3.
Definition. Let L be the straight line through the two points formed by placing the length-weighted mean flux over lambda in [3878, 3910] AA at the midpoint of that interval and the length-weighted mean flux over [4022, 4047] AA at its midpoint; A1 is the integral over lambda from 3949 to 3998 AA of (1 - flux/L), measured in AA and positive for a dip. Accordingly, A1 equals 7.61 AA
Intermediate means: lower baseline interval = 12.4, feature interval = 13.9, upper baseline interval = 19.3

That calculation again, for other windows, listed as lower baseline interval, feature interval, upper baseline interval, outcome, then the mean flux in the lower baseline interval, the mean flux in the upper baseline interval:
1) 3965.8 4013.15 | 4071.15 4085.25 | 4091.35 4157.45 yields -0.9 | 16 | 18.5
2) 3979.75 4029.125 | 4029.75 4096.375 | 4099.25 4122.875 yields -2.3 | 19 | 18.1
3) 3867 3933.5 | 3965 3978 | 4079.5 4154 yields 4.5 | 12.2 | 18.6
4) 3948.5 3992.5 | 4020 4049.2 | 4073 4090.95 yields -4.7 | 13.2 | 19.2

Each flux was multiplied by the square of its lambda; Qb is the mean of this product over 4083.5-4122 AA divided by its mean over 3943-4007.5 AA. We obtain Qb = 1.35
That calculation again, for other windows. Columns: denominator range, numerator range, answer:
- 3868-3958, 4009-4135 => 1.71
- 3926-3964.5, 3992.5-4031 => 1.80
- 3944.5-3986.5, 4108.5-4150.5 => 1.67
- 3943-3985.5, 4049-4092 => 1.66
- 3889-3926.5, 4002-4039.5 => 1.54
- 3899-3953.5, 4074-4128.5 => 1.66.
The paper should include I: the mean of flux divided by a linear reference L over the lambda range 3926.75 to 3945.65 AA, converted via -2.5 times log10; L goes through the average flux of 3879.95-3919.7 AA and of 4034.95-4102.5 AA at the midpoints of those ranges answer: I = 0.44 mag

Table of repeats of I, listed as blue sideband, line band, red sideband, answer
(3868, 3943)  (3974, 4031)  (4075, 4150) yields -0.21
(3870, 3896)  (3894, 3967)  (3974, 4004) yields 0.10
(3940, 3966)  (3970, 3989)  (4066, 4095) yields 0.03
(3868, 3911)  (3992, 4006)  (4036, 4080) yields -0.16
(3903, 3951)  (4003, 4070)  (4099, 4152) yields -0.24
